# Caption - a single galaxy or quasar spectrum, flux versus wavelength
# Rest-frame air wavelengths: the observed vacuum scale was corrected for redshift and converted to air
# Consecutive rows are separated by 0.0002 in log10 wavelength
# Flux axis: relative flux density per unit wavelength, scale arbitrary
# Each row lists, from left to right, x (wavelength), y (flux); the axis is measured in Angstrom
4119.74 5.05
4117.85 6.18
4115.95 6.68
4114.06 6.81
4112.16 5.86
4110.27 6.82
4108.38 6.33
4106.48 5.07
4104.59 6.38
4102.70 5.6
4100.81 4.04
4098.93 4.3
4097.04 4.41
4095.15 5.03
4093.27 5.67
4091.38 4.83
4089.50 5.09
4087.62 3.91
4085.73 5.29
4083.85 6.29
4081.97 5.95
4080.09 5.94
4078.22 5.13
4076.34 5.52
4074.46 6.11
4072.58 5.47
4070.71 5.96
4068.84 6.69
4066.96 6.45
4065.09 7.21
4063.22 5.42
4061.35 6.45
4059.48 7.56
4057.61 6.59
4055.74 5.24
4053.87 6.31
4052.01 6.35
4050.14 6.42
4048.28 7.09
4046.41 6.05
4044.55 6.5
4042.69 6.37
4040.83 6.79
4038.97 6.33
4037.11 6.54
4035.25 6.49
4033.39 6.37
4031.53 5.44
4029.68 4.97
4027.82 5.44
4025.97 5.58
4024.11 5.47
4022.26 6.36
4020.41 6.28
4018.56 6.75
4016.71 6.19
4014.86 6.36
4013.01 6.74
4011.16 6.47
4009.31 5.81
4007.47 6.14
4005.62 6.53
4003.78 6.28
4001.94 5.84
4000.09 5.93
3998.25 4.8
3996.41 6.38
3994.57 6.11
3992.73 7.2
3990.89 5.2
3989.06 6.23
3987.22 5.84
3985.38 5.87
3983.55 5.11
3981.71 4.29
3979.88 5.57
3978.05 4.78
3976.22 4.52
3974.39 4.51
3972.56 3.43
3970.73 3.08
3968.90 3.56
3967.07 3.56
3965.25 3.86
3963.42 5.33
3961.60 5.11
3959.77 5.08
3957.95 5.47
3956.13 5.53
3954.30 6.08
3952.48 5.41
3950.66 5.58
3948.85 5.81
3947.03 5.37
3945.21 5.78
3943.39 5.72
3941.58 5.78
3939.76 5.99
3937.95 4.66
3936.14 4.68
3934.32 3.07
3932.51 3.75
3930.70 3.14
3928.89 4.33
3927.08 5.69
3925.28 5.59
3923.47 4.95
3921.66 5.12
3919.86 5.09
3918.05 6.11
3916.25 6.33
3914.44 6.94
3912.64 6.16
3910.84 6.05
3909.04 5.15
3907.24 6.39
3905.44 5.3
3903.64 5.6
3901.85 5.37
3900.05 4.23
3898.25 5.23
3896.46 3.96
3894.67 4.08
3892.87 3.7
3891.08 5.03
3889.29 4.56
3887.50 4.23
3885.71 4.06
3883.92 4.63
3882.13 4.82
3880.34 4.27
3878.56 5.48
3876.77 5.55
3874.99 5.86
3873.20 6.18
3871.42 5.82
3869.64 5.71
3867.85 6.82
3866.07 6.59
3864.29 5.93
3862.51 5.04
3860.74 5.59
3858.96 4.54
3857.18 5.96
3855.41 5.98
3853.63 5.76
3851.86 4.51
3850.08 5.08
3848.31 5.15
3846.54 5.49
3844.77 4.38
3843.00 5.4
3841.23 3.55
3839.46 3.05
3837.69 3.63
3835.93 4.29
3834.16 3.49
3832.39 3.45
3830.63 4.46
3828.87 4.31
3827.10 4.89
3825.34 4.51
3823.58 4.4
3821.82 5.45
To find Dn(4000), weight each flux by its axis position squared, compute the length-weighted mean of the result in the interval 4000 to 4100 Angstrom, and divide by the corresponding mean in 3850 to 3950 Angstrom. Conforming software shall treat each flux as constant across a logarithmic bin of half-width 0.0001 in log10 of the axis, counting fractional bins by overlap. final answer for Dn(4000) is 1.2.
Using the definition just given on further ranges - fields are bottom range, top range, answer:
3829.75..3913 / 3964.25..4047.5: 1.21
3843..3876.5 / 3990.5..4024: 1.20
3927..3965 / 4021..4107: 1.22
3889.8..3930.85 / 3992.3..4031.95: 1.22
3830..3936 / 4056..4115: 1.27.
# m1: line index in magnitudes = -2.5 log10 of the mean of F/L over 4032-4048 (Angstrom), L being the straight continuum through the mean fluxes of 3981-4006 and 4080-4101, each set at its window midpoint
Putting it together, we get -0.18 mag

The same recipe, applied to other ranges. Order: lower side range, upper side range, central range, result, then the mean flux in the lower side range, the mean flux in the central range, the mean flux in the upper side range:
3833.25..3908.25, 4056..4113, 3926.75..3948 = 0.09 mag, 5.01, 4.81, 5.71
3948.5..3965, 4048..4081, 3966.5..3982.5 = 0.31 mag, 5.41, 4.16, 6.2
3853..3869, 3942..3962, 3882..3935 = 0.14 mag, 5.8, 4.97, 5.56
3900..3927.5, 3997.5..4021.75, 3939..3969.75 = 0.13 mag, 5.67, 5.23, 6.18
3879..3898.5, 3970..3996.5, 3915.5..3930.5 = -0.13 mag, 4.41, 5.29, 5.19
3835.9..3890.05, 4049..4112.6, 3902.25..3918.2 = -0.14 mag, 5.11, 5.98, 5.76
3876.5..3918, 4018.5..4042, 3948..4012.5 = 0.07 mag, 5.11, 5.33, 6.04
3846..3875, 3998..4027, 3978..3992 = 0.12 mag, 5.64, 5.42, 6.12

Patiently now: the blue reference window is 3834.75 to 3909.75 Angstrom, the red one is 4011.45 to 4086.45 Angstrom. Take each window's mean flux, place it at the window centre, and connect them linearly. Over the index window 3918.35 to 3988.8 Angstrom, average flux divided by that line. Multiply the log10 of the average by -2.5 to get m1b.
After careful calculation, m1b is 0.13 mag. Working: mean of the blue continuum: 5.04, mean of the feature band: 4.92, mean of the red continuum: 6.17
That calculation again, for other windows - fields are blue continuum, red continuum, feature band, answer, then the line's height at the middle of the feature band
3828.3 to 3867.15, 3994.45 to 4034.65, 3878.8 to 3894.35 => 0.148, 5.1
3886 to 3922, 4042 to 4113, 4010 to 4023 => -0.149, 5.61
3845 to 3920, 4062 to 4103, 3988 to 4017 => -0.135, 5.42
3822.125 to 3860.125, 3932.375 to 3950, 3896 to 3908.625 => -0.058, 4.92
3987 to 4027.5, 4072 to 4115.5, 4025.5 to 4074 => -0.080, 5.8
